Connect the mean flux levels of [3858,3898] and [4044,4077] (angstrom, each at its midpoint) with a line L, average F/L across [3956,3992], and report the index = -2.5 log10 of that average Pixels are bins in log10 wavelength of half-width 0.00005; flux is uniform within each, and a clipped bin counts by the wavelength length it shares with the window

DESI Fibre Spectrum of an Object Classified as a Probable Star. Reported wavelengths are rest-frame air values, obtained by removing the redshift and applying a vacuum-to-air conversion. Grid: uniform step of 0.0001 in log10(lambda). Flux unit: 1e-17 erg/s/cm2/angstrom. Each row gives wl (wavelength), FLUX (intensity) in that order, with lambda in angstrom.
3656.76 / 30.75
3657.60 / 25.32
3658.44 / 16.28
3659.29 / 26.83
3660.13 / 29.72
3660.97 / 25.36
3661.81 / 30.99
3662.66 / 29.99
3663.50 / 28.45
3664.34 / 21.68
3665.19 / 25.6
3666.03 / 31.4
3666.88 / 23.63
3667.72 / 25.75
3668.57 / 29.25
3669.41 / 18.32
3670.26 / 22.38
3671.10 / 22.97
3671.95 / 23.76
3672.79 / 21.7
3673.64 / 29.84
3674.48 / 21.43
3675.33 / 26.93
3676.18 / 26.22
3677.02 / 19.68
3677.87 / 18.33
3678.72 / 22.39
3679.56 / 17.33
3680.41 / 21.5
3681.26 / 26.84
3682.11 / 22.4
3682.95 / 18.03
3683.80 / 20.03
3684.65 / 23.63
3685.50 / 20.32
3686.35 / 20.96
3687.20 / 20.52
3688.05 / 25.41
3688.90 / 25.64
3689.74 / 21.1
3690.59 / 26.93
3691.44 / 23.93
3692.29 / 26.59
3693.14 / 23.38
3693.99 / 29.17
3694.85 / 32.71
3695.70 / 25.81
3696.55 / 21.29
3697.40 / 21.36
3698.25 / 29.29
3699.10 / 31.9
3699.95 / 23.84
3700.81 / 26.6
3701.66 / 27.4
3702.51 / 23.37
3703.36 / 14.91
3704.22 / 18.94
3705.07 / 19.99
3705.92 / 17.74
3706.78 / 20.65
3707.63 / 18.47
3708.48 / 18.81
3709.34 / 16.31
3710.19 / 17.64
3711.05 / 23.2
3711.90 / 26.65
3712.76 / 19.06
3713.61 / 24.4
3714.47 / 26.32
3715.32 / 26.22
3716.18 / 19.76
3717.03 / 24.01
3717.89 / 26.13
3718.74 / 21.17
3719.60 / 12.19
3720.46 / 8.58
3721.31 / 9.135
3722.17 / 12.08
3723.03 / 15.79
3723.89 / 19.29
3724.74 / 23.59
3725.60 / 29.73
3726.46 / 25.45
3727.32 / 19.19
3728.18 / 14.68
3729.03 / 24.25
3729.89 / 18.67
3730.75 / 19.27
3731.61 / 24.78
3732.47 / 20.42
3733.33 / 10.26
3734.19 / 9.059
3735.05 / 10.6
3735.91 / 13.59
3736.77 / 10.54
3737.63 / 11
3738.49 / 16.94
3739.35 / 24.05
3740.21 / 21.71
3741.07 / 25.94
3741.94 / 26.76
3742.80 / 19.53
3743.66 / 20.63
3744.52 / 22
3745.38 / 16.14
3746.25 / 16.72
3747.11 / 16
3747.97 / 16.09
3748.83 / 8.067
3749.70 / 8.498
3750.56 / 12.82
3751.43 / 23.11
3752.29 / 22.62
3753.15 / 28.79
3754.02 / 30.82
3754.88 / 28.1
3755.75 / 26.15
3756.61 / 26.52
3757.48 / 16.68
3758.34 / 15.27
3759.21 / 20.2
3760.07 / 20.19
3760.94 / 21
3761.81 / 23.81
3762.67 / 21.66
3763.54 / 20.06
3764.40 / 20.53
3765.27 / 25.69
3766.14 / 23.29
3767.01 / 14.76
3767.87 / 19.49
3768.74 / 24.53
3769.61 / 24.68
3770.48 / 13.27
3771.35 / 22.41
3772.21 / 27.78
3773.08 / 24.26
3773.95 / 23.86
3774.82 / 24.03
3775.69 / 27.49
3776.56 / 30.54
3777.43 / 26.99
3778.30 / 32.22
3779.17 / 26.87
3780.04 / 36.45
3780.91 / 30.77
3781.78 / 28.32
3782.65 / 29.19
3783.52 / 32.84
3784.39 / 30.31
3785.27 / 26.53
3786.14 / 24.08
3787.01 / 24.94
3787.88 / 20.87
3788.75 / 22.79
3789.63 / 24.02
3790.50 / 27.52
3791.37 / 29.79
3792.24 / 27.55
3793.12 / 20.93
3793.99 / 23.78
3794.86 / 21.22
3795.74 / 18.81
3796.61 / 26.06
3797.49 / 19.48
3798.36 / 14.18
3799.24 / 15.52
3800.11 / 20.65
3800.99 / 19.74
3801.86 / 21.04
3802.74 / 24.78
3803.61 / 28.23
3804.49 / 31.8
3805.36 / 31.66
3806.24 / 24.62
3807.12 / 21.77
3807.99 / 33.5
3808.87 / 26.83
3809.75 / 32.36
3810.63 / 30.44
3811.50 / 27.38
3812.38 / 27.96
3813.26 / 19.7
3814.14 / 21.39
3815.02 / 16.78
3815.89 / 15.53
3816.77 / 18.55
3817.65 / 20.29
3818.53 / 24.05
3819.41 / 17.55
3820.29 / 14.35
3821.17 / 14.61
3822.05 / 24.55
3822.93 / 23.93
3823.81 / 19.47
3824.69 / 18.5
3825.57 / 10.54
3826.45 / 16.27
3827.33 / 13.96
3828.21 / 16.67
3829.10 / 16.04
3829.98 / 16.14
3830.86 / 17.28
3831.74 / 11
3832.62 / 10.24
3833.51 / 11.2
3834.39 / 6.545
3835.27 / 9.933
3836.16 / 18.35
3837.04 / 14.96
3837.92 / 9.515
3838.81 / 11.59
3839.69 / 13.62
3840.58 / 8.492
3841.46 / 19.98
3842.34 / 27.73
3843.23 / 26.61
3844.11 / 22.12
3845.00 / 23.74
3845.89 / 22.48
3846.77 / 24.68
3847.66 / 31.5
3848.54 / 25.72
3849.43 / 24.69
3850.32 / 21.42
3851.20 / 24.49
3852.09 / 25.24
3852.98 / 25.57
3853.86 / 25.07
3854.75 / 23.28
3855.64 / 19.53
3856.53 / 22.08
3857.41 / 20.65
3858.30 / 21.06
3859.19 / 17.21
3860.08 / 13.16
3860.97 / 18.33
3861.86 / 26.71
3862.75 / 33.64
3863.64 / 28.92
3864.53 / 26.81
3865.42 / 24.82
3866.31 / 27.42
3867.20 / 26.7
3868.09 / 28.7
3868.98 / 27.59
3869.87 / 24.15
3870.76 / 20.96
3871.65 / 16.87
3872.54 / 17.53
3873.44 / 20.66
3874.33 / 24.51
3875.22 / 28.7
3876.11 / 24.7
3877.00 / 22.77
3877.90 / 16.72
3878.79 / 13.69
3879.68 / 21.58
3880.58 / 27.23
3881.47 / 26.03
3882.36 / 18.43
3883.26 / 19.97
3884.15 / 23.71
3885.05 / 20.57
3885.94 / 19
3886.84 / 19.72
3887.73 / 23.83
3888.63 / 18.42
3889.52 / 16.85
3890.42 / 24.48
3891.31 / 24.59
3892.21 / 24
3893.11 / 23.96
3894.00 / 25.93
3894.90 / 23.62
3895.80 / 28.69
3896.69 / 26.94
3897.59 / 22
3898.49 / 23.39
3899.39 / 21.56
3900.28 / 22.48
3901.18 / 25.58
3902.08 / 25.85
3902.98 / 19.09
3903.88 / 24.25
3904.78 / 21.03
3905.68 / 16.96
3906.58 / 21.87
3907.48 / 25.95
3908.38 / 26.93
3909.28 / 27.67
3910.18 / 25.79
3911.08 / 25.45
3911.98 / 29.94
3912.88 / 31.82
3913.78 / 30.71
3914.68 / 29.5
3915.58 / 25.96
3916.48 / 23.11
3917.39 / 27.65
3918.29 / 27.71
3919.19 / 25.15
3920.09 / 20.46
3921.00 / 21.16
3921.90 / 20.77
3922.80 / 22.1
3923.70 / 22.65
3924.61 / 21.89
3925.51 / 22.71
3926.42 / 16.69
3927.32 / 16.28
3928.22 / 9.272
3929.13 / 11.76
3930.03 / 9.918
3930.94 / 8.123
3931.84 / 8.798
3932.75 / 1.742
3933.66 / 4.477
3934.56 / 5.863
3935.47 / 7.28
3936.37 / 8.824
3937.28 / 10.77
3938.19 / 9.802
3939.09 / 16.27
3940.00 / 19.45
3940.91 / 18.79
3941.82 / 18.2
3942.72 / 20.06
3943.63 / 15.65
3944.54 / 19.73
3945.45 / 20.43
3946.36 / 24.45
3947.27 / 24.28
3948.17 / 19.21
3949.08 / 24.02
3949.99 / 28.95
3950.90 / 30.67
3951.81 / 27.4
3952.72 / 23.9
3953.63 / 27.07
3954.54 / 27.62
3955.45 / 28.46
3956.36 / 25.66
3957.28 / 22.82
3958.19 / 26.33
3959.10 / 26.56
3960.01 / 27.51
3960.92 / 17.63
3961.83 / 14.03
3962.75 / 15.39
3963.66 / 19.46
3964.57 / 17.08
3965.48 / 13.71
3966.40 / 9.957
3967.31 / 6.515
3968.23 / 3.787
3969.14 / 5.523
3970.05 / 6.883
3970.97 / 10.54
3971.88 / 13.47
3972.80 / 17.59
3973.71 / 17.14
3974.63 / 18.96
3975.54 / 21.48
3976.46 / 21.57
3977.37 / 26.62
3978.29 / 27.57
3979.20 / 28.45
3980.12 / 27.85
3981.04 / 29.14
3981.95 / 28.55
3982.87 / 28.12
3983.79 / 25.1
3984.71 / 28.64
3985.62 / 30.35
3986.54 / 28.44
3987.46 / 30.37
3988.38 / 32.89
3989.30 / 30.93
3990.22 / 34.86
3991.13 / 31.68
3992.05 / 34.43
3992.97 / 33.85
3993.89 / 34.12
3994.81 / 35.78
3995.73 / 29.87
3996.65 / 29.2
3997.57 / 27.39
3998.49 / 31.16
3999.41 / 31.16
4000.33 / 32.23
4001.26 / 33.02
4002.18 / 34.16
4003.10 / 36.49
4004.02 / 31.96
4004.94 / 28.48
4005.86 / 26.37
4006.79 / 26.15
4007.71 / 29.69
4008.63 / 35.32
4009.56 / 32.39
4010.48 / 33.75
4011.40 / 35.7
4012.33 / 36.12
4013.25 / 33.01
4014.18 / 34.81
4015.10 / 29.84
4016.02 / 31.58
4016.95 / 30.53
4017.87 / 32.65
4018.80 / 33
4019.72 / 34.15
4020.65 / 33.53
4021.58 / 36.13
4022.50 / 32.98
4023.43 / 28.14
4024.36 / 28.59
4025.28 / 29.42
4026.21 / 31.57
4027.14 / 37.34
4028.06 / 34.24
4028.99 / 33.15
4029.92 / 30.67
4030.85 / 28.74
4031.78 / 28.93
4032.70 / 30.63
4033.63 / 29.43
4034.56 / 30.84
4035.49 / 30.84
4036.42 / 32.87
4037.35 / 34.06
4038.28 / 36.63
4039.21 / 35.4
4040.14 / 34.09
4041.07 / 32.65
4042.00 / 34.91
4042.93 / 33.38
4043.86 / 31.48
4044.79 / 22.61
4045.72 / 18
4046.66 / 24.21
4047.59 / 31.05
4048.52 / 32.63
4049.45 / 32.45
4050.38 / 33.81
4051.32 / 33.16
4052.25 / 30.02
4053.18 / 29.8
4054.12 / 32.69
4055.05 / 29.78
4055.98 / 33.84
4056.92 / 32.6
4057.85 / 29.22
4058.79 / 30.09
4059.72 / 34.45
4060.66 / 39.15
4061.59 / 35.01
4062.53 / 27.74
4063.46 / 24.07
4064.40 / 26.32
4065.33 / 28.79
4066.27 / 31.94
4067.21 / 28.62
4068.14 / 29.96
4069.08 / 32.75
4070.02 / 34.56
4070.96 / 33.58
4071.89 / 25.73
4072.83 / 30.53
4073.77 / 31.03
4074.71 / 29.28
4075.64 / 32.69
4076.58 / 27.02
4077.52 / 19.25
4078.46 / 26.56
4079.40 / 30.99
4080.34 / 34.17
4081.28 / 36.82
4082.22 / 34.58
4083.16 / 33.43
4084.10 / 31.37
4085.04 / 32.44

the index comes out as 0.22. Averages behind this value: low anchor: 22.9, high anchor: 30.3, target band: 21.9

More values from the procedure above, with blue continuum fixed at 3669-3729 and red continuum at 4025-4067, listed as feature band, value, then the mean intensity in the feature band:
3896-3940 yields 0.362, 19.9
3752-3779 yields 0.013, 23.5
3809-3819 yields 0.083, 23.2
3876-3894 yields 0.242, 21.6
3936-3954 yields 0.364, 20.4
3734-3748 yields 0.293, 17.7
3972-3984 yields 0.214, 24.1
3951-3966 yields 0.262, 22.7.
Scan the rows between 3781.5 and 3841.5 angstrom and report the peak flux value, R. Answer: 33.5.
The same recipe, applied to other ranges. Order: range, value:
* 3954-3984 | 29.14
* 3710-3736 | 29.73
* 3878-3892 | 27.23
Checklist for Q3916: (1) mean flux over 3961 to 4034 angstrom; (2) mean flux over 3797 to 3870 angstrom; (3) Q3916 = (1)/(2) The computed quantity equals 1.30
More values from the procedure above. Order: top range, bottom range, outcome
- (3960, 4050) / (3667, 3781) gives 1.30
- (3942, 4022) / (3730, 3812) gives 1.16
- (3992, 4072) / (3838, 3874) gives 1.39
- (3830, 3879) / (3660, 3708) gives 0.88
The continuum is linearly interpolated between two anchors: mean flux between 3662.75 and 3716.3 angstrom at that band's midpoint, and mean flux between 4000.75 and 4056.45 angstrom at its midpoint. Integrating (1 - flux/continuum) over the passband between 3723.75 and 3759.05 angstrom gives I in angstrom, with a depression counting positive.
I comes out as 7.5 angstrom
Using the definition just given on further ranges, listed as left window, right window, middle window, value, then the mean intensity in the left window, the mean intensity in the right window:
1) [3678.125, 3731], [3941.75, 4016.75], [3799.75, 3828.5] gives 1.5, 21.8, 25.7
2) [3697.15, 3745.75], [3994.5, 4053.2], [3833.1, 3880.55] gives 7.1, 20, 31.6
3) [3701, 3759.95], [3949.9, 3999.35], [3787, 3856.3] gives 0.8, 19.5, 24.1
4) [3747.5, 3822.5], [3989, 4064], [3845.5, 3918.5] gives 8.1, 23.4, 31.8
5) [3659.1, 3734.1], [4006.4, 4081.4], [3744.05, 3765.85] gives 3.3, 22.5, 31.3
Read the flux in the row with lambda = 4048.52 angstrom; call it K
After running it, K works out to 32.63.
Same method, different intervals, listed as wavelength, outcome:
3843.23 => 26.61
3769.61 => 24.68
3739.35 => 24.05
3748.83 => 8.067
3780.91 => 30.77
